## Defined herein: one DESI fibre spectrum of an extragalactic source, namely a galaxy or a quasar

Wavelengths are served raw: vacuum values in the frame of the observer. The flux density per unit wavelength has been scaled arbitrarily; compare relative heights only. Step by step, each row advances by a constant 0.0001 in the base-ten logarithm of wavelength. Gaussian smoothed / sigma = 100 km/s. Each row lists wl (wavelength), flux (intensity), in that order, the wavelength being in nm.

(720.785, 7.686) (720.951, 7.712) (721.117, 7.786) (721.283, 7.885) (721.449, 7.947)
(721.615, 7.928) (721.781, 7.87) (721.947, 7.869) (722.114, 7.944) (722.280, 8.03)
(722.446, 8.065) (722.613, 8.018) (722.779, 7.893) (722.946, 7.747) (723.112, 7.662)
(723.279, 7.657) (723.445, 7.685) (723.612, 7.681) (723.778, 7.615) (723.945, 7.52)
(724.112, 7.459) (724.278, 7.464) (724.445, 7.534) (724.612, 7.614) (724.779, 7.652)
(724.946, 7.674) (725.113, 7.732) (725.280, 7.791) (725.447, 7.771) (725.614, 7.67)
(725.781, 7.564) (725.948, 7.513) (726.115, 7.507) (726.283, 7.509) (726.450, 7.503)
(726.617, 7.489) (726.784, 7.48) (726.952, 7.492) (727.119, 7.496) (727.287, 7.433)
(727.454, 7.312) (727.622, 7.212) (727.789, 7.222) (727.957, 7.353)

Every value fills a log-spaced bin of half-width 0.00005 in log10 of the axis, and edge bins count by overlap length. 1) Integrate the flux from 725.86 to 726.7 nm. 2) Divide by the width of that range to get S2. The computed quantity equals 7.51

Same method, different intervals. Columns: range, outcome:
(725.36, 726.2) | 7.6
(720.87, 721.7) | 7.86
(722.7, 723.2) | 7.76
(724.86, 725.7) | 7.73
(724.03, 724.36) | 7.48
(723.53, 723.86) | 7.66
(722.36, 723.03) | 7.93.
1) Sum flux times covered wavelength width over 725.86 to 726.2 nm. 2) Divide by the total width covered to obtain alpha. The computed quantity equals 7.5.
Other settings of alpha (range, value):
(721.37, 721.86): 7.92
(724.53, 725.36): 7.69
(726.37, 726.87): 7.49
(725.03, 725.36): 7.76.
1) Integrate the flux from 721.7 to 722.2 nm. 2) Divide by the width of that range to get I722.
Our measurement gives 7.89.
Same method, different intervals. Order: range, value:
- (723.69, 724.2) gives 7.54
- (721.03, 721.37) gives 7.84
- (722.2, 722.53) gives 8.04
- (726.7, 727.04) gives 7.49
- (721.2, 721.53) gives 7.92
